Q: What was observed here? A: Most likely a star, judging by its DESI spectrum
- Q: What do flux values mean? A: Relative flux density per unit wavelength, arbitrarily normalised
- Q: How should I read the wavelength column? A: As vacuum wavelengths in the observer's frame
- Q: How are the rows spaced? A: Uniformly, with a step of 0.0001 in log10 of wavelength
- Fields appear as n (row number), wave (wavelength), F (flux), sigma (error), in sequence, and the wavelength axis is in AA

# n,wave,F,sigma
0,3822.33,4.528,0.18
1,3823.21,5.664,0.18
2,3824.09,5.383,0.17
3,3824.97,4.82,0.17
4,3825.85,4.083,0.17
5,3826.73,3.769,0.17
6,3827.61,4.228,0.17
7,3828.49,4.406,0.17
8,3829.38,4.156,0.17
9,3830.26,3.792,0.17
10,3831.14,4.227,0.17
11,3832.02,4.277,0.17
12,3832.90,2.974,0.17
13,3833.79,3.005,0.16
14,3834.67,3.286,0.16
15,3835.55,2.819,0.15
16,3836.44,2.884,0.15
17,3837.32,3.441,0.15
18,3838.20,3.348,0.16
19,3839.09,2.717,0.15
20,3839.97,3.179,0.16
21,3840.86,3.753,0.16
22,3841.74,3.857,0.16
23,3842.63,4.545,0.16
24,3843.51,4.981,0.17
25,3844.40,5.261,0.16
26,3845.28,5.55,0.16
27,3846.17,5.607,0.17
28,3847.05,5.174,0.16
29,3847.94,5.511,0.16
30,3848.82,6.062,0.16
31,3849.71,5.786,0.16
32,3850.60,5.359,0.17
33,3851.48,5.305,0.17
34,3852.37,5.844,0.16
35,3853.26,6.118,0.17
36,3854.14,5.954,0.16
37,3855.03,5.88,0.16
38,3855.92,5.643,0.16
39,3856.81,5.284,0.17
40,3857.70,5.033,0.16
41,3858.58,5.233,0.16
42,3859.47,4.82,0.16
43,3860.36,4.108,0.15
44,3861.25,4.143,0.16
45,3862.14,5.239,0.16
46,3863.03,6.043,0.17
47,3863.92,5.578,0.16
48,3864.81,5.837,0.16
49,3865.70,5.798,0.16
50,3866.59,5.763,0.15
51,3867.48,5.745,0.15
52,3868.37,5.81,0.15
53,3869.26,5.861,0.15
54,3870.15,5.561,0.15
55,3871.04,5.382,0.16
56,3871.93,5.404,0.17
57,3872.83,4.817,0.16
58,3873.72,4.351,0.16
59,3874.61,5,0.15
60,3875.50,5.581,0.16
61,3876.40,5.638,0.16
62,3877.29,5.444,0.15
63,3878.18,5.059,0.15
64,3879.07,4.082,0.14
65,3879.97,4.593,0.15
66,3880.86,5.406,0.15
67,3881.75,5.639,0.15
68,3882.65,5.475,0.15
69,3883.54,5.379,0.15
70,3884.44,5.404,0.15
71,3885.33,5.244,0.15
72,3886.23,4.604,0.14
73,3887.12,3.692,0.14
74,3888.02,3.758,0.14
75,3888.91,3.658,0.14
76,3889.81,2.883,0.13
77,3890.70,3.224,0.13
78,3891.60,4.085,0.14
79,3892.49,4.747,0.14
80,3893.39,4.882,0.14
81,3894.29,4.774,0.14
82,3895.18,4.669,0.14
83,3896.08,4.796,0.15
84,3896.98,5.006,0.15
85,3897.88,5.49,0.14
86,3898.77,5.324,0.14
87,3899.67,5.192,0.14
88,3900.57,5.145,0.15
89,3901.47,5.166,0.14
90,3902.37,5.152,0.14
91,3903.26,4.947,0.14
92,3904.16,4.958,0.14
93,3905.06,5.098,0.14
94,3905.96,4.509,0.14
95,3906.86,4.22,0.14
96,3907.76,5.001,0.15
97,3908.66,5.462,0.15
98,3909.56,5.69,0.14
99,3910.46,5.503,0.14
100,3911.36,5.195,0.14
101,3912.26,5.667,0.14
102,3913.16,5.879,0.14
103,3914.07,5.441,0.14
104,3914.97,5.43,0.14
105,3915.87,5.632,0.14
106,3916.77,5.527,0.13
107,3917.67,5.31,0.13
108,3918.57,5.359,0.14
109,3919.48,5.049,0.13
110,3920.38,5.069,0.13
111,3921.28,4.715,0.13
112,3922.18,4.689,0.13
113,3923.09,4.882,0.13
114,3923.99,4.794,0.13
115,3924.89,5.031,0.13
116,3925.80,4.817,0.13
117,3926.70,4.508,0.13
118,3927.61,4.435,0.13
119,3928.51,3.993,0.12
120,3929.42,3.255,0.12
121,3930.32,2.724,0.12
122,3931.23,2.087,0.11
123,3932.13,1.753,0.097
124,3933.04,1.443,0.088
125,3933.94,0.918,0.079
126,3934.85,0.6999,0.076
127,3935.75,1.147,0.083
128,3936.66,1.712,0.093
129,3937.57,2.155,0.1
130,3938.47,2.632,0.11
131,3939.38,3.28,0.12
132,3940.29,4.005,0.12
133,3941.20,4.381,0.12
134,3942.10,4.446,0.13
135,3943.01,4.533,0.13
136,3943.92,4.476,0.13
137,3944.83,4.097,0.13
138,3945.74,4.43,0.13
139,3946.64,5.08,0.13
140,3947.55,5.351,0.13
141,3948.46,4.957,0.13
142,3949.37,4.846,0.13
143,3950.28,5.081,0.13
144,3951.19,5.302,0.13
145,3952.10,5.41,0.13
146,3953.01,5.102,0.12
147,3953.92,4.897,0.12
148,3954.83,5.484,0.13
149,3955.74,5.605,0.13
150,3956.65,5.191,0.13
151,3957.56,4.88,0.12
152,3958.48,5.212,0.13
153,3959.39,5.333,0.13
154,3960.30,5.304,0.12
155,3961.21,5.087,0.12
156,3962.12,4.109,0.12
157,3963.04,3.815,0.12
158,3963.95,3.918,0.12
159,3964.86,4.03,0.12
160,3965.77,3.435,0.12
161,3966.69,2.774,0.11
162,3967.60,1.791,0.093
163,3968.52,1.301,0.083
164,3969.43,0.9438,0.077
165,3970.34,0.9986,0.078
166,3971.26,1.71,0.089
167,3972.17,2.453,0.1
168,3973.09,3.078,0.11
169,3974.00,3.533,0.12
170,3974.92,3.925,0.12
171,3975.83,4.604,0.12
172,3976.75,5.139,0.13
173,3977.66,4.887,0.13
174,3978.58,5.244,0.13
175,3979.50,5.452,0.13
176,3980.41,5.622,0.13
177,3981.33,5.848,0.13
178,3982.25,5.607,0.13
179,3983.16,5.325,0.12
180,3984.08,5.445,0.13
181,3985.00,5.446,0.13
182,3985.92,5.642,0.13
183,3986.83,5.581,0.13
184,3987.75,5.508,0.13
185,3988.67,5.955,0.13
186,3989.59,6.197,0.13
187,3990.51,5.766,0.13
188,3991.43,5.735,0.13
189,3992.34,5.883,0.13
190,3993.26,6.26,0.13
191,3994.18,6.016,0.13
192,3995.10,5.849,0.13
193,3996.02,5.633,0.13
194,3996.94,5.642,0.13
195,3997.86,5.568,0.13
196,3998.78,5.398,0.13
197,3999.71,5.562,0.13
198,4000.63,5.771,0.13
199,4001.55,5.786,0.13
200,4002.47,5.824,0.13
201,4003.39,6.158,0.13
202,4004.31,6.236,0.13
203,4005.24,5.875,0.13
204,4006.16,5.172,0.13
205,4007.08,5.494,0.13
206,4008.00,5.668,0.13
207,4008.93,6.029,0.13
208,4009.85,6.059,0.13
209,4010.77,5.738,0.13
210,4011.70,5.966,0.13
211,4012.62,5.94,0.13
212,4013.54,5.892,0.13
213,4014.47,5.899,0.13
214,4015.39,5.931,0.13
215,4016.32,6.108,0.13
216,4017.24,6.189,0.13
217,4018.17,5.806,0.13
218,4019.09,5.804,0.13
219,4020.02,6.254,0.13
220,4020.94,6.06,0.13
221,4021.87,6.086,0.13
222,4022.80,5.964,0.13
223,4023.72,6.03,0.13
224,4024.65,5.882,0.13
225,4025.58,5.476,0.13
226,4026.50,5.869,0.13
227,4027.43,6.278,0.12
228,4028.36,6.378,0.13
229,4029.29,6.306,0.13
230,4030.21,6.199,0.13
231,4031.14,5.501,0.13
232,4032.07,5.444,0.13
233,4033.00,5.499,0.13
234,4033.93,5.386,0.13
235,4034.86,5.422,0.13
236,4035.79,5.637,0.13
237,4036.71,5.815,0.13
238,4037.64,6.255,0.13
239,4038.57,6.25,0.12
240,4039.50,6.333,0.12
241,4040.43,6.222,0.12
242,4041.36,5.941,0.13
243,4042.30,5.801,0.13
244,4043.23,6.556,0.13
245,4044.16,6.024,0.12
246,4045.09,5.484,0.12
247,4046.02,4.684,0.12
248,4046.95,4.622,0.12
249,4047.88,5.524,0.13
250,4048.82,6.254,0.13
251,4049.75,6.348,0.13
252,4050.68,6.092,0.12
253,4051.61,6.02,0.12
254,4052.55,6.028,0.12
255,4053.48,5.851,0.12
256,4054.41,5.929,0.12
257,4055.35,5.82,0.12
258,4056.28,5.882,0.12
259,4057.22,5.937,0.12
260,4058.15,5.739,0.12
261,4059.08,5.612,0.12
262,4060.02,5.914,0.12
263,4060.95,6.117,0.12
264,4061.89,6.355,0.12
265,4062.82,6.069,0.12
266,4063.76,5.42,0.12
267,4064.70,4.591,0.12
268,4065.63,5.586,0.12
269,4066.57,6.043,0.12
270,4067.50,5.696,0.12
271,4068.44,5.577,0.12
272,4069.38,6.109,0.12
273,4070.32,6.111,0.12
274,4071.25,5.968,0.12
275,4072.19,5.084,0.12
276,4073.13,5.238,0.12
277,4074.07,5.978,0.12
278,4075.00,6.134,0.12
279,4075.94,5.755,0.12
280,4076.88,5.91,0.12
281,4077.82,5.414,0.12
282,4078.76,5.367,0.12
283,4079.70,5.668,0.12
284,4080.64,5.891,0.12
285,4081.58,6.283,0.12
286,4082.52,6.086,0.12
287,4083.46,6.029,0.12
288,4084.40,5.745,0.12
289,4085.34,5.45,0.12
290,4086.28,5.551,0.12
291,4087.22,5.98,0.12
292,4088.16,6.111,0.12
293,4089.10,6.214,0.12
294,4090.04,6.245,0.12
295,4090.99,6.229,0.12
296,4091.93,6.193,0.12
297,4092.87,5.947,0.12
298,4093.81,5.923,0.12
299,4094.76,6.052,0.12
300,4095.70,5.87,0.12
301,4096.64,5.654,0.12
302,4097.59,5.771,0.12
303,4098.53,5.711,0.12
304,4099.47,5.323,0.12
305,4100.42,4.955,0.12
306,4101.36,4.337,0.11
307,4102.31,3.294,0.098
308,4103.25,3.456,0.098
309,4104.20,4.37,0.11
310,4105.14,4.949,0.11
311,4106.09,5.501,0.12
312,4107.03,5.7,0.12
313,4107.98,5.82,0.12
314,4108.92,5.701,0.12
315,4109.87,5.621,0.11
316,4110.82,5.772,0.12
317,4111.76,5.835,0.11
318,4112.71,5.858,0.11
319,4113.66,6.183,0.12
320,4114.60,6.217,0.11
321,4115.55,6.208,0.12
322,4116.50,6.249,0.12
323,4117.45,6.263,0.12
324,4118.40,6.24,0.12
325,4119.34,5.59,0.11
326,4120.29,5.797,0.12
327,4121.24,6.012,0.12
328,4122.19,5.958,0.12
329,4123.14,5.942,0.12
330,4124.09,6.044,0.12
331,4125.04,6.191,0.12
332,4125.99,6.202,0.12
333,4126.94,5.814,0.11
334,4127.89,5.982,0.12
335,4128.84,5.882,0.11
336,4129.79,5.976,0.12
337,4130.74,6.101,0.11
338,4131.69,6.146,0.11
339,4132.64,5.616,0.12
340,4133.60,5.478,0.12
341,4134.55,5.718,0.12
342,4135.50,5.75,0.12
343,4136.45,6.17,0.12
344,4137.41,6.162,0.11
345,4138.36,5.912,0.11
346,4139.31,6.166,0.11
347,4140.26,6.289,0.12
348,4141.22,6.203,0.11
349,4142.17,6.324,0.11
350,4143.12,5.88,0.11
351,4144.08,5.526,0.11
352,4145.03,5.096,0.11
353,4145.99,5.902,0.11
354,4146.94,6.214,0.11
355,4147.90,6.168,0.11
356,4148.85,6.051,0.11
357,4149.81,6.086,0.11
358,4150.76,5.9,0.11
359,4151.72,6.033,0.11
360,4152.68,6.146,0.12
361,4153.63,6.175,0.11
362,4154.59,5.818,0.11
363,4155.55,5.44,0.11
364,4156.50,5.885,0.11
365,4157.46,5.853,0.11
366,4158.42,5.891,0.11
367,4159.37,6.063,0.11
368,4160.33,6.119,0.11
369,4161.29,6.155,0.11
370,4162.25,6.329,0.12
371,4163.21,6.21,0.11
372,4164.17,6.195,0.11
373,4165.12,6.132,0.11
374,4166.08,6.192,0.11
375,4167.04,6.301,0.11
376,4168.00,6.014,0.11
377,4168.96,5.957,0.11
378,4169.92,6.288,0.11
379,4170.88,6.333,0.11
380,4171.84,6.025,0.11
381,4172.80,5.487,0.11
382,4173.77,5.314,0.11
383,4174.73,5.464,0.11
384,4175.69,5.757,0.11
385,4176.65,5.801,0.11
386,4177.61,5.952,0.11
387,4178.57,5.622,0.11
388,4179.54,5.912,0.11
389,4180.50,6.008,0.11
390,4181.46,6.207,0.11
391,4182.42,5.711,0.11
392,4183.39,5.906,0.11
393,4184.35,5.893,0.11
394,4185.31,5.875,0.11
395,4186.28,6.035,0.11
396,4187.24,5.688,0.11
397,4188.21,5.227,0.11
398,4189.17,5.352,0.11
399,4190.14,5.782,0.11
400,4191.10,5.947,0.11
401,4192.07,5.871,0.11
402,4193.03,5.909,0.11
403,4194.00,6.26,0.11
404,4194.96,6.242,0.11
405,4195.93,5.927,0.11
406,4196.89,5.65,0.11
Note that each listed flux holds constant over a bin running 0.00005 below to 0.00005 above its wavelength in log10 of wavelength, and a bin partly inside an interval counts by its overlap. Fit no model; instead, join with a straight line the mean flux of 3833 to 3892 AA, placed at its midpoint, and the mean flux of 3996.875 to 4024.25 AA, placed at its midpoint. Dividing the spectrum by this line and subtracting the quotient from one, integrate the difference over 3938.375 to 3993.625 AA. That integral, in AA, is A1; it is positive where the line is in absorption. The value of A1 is 9.99 AA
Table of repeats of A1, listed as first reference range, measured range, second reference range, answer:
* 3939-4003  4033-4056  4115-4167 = -2.40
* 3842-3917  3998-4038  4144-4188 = -2.39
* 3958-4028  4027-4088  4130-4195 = -4.19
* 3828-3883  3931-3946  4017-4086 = 6.99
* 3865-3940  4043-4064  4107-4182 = -1.53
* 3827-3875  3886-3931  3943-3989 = -1.21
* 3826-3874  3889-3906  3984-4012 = 1.28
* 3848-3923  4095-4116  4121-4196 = 1.50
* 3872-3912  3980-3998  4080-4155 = -1.55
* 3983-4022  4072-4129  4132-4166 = 1.97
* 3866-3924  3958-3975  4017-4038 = 6.80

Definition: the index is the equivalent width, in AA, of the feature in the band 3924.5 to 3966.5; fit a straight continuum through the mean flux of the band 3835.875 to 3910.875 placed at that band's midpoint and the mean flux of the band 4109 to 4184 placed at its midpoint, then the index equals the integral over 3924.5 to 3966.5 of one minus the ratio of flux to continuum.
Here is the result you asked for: 9.9 AA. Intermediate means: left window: 4.96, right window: 5.96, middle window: 4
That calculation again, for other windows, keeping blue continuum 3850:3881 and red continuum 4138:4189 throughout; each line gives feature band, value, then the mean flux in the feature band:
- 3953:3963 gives 0.85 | 5.05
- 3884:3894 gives 2.19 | 4.21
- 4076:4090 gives -0.16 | 5.85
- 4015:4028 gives -0.76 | 5.98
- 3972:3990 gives 1.64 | 5.06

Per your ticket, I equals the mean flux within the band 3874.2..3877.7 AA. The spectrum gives 5.42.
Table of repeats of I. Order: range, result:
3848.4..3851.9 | 5.63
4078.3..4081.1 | 5.64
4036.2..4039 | 6.11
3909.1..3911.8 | 5.47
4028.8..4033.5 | 5.79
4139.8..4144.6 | 6.03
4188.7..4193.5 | 5.77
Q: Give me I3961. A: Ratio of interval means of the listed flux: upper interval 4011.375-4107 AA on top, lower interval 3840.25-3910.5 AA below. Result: 1.1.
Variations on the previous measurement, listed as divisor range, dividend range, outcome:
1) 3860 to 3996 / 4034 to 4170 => 1.26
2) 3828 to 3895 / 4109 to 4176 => 1.25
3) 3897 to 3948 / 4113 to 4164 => 1.38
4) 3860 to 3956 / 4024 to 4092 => 1.26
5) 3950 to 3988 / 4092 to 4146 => 1.30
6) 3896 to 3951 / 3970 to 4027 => 1.24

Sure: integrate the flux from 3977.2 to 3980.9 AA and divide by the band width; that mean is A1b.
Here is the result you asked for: 5.31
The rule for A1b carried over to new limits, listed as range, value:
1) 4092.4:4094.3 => 5.92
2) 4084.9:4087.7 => 5.67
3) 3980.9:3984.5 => 5.56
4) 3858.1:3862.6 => 4.72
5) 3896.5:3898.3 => 5.22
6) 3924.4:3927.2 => 4.77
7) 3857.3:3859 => 5.16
